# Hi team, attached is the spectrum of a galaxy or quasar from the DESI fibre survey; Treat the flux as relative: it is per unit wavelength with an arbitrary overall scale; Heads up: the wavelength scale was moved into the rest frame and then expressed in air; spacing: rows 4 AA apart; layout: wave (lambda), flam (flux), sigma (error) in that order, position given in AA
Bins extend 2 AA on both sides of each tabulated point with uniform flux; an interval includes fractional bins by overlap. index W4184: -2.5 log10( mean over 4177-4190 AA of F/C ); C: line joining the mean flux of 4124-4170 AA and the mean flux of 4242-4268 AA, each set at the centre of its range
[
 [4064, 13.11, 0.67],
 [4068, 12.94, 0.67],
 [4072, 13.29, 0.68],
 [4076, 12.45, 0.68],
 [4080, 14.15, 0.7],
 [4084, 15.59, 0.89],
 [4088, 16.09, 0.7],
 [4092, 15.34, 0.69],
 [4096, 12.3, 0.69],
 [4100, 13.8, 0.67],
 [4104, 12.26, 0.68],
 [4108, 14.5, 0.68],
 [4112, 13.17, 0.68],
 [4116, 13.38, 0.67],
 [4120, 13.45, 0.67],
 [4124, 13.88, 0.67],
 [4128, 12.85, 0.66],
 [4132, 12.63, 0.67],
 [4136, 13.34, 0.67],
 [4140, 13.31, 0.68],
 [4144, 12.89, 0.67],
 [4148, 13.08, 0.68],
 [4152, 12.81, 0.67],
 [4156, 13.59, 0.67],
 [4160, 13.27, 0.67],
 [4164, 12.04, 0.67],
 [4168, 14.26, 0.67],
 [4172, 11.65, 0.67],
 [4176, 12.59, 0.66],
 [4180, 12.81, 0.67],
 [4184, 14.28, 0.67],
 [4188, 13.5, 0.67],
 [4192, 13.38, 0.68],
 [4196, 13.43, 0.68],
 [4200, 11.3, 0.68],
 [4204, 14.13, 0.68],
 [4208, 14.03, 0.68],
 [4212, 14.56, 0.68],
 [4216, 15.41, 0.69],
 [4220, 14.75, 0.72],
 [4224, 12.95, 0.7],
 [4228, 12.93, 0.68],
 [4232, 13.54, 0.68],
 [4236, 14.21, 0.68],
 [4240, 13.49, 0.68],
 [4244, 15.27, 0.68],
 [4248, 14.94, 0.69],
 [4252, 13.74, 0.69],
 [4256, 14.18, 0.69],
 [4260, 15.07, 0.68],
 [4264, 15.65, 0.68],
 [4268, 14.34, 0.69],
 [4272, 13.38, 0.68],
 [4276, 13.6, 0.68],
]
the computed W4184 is 0.02 mag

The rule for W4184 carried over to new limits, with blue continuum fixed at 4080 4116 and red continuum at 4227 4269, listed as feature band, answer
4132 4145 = 0.08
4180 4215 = 0.05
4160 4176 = 0.12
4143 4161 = 0.08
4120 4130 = 0.06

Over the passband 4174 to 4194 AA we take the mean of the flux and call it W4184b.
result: 13.3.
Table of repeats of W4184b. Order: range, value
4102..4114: 13.3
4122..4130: 13.4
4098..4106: 13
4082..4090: 15.8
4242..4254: 14.7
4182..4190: 13.9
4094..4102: 13.1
